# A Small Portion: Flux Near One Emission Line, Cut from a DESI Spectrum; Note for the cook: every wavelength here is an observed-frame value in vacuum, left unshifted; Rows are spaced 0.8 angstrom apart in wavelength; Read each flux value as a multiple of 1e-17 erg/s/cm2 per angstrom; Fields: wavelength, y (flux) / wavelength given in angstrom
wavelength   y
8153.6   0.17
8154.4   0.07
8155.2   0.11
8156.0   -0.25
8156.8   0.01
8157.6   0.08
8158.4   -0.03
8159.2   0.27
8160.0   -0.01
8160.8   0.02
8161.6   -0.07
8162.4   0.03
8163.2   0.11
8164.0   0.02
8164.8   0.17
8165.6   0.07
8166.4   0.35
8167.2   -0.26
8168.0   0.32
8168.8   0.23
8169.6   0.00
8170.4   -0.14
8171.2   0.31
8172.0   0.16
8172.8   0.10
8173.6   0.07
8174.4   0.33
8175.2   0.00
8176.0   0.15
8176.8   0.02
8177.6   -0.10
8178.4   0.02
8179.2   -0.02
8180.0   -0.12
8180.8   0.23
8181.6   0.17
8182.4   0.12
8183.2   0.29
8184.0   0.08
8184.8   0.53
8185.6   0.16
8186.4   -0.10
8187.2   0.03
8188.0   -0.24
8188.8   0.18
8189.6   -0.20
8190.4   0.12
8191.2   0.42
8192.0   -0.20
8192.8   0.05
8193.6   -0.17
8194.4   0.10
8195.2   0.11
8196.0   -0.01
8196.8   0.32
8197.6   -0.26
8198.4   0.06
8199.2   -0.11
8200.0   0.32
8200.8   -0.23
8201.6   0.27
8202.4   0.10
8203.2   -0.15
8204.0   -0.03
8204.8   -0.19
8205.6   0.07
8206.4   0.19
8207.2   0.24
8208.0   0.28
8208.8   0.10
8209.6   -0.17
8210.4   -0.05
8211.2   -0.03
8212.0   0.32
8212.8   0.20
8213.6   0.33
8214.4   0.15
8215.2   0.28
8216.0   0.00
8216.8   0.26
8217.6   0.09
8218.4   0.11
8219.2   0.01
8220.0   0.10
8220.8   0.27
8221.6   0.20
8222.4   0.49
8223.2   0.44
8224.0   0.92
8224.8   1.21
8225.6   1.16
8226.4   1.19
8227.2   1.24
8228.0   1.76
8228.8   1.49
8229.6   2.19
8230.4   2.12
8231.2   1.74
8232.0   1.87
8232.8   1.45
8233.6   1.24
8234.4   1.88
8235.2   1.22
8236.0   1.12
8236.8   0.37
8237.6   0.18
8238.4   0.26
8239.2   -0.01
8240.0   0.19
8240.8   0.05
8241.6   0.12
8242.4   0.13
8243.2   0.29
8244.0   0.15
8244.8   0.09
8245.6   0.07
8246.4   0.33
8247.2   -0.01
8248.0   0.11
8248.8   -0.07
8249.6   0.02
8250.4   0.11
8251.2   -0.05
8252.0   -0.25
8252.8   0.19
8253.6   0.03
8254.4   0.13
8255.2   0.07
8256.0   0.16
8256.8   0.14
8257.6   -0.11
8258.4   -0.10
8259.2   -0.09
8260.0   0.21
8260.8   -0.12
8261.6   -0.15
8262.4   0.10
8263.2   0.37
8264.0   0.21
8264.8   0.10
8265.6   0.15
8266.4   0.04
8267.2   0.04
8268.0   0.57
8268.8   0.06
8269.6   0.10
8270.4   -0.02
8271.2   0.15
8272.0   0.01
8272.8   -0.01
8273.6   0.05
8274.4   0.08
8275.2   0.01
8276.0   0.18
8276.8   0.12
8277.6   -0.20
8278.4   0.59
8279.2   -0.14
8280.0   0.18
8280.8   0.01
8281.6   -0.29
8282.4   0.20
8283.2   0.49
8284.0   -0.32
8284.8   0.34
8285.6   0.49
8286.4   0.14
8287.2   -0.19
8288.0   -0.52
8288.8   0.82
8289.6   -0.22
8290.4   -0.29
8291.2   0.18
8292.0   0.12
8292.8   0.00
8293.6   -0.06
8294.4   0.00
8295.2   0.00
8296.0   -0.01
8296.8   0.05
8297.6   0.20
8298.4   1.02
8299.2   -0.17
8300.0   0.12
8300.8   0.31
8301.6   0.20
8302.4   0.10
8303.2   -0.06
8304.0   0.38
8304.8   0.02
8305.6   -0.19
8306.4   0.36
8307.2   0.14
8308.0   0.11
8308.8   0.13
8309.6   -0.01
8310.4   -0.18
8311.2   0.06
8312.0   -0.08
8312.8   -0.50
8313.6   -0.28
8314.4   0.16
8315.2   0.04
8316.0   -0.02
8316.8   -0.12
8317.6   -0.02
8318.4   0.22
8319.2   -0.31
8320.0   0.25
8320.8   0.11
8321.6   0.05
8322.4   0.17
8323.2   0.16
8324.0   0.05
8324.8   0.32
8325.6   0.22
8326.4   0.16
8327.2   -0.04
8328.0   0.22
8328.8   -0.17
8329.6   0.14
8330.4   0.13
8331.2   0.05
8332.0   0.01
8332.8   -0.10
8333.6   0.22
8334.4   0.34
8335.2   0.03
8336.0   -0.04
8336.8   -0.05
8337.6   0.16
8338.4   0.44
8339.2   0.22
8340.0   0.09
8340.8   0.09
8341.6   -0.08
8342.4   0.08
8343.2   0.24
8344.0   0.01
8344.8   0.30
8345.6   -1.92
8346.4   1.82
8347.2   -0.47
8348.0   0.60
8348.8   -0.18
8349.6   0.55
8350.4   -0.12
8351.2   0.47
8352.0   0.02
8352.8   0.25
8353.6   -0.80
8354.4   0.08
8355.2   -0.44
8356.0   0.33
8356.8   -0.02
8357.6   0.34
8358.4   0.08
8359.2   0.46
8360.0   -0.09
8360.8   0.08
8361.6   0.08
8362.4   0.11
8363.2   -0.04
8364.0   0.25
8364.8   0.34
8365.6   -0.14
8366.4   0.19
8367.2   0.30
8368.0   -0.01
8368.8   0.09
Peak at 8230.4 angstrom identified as [O II] 3727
